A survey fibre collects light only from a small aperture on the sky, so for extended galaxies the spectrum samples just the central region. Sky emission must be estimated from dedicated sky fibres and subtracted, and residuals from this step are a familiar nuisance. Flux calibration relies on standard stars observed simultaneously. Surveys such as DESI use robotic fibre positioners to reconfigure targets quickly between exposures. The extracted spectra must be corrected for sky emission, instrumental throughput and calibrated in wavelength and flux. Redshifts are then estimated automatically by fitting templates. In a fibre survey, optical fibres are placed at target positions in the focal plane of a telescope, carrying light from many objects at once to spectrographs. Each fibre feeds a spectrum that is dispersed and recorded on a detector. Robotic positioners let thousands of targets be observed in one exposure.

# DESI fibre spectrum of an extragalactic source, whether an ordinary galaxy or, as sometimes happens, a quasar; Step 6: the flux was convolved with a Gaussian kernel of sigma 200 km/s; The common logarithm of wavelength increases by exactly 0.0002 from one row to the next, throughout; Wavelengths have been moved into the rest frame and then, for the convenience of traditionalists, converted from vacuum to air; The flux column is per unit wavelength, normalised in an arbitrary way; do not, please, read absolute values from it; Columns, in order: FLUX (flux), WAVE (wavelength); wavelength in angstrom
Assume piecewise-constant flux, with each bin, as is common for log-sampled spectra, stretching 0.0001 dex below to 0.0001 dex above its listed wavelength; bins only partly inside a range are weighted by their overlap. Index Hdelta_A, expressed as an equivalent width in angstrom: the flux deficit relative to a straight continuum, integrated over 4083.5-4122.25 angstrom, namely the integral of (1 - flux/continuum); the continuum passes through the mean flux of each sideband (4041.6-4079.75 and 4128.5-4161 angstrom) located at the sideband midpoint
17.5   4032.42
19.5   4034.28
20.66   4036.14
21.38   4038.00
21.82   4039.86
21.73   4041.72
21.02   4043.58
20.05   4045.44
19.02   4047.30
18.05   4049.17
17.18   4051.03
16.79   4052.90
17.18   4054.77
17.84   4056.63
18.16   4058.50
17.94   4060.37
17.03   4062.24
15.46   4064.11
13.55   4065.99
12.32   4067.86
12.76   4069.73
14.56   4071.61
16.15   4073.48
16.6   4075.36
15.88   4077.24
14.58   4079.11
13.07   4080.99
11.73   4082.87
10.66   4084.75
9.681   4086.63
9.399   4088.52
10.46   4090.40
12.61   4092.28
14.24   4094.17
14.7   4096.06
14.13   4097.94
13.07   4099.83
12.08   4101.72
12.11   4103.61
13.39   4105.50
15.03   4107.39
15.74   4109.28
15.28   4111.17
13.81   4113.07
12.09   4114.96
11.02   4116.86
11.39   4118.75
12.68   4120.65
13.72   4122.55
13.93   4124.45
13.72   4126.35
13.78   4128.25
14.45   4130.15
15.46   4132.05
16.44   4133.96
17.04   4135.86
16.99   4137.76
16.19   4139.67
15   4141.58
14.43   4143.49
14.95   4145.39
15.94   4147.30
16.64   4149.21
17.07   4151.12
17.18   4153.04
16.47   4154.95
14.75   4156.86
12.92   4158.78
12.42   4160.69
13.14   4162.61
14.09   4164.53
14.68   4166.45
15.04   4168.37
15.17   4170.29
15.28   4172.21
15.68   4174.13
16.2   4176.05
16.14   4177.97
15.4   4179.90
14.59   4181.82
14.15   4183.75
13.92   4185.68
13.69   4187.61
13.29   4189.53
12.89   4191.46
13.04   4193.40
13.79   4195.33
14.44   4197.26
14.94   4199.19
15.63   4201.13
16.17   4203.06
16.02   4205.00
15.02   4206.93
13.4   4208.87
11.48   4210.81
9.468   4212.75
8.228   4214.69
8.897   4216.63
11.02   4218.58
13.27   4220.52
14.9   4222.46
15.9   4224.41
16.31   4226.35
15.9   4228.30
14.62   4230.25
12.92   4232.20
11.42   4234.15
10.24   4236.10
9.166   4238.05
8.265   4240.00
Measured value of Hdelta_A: 8.3 angstrom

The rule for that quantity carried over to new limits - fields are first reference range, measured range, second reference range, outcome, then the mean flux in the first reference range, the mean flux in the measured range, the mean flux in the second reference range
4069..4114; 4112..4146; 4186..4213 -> -1.7 angstrom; 13.4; 14.3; 13.9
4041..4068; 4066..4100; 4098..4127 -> 5.2 angstrom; 17.7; 13.2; 13.3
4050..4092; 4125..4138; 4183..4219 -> -1.3 angstrom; 14.5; 15.3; 13.2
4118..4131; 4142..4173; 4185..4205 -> -2.7 angstrom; 13.4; 15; 14.3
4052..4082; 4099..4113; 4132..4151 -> 1.8 angstrom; 15.6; 13.8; 16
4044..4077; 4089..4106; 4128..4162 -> 3.4 angstrom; 16.6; 12.9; 15.5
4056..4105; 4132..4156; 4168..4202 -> -3.1 angstrom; 13.8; 16.2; 14.6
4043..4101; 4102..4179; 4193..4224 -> -3.4 angstrom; 15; 14.7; 13.2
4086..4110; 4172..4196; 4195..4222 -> -2.7 angstrom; 12.8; 14.4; 13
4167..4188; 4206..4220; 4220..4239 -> 2.9 angstrom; 15.1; 11.1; 13.5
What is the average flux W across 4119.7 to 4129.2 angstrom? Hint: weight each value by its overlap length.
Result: 13.6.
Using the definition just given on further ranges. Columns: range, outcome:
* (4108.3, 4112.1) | 15.5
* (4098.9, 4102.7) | 12.6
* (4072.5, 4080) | 15.8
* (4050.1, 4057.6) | 17.3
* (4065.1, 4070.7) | 12.9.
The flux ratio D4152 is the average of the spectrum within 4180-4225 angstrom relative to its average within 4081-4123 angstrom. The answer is 1.06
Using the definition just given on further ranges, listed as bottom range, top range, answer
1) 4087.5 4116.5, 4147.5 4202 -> 1.12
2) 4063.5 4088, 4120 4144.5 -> 1.11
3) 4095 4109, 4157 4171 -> 1.02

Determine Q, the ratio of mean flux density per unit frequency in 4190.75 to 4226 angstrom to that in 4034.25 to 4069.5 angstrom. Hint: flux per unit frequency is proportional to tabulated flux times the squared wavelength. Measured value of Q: 0.8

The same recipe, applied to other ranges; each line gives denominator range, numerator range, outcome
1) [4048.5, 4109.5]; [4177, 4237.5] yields 1.01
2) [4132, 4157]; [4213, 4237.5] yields 0.82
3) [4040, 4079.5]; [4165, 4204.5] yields 0.92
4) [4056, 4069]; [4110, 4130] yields 0.85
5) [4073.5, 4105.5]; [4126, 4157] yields 1.25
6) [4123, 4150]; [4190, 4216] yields 0.90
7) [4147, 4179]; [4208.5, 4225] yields 0.79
